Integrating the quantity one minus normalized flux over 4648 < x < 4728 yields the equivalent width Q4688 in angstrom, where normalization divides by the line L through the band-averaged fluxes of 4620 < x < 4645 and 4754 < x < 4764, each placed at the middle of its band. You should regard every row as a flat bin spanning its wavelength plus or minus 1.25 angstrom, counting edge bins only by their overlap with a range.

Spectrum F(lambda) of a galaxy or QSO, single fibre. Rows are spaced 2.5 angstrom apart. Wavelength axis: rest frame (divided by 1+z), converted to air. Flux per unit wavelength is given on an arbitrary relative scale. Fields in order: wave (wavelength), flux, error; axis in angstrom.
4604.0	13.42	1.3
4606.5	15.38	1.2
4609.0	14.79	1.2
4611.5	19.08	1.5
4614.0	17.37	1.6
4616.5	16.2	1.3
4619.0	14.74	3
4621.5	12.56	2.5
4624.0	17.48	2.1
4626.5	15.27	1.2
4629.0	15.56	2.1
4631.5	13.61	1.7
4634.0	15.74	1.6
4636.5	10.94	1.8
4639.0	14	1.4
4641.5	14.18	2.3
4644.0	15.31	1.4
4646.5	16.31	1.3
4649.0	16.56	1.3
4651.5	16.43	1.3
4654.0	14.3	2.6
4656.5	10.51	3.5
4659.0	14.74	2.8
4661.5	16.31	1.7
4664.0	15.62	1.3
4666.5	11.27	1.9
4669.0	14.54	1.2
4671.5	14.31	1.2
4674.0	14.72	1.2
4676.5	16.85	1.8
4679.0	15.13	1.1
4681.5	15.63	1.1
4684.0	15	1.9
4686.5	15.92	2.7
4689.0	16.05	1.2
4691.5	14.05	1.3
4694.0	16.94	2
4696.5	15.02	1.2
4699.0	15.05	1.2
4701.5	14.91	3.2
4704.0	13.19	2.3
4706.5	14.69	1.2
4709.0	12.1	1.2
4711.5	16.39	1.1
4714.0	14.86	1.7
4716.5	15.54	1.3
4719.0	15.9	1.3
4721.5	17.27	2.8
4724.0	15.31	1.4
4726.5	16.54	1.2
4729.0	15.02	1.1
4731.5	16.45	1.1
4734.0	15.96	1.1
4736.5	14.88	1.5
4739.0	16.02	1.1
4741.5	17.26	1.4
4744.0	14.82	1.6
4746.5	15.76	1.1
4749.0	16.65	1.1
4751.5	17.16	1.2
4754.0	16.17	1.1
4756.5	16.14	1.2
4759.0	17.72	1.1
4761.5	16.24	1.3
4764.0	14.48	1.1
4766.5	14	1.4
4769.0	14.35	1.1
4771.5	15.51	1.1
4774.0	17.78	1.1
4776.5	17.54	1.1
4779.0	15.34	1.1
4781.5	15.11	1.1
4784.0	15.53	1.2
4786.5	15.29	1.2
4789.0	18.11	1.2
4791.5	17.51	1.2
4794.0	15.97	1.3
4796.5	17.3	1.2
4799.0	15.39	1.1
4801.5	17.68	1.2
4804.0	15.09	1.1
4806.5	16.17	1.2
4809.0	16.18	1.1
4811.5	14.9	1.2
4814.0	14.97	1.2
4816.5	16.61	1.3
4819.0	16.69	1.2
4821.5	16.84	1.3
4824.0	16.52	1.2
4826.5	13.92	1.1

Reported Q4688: 1.3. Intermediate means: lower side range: 14.5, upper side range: 16.4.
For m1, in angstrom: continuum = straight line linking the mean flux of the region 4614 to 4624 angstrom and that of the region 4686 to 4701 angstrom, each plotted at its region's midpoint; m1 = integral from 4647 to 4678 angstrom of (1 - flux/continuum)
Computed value 1.3 angstrom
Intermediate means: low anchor 15.2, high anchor 15.5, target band 14.7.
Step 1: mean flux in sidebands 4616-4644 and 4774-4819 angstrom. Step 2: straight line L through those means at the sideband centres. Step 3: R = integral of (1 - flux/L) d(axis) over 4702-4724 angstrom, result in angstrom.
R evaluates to 0.5 angstrom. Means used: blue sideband 14.6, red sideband 16.2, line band 15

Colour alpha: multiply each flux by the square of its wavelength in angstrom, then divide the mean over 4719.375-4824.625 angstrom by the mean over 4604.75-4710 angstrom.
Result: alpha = 1.1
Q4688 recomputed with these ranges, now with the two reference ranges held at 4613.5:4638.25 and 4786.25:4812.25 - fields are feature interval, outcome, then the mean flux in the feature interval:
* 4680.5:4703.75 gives 0.2 angstrom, 15.3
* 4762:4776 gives 0.6 angstrom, 15.4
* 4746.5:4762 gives -0.6 angstrom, 16.6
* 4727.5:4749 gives 0.0 angstrom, 15.8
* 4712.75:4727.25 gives -0.2 angstrom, 15.9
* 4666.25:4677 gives 0.6 angstrom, 14.4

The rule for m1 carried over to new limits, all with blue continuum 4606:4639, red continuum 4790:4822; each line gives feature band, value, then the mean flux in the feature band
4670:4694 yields 0.3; 15.4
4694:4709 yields 1.1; 14.6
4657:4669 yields 0.9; 14.2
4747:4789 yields 0.1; 16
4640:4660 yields 0.8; 14.8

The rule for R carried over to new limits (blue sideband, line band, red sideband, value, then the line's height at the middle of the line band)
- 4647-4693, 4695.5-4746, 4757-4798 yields 0.38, 15.5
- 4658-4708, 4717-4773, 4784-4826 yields -0.96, 15.6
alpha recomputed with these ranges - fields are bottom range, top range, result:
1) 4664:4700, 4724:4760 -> 1.10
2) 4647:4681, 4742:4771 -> 1.11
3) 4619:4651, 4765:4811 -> 1.16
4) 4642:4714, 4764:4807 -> 1.13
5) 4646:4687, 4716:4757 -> 1.11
